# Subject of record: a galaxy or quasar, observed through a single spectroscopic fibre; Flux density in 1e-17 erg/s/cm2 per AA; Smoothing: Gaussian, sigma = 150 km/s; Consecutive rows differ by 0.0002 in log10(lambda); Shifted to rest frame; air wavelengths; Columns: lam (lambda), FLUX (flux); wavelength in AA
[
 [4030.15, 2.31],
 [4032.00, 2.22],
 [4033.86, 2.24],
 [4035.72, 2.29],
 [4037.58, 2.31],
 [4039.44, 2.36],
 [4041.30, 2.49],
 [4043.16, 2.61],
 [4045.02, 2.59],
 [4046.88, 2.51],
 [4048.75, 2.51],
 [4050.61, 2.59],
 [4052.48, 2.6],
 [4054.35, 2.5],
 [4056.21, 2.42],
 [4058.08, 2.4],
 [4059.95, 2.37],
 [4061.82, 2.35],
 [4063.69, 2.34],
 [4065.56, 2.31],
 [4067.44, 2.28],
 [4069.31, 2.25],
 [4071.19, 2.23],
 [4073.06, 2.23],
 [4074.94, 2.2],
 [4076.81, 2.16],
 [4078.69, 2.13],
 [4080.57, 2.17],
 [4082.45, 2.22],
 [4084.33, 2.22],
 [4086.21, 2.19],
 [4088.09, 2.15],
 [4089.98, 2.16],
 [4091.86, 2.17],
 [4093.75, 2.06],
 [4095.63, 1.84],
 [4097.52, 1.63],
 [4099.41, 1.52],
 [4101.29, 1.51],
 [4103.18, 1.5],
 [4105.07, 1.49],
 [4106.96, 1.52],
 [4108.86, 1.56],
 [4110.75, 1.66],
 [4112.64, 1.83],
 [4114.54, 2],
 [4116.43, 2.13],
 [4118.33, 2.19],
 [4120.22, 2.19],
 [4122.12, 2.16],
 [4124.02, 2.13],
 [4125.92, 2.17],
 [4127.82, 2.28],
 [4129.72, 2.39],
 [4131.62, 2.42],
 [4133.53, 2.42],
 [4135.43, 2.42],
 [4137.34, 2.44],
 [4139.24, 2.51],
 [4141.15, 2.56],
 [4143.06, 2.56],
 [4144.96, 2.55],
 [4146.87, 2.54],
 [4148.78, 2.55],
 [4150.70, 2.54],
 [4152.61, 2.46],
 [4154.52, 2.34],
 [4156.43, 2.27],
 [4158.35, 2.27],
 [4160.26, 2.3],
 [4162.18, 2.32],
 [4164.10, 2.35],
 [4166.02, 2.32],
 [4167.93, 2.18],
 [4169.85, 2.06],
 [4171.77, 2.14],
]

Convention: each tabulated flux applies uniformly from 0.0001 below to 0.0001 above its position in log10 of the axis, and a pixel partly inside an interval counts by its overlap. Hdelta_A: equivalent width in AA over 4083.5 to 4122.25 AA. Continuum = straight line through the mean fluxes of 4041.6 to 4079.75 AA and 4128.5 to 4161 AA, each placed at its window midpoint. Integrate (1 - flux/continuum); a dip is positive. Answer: 8.5 AA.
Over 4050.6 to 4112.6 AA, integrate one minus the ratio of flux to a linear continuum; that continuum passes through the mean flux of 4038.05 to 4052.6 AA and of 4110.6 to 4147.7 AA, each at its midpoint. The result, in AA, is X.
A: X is 9.0 AA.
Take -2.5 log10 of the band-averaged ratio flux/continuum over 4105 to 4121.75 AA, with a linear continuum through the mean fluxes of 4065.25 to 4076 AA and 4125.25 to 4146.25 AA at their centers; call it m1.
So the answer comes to 0.258 mag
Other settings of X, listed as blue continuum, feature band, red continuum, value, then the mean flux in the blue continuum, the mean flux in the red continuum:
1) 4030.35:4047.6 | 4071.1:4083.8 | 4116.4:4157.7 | 1.1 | 2.4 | 2.38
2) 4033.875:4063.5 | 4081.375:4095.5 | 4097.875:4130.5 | -0.3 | 2.45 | 1.89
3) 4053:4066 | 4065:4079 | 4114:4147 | 0.9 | 2.39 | 2.34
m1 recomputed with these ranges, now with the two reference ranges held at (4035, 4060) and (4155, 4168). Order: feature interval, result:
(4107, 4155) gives 0.04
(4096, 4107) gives 0.47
